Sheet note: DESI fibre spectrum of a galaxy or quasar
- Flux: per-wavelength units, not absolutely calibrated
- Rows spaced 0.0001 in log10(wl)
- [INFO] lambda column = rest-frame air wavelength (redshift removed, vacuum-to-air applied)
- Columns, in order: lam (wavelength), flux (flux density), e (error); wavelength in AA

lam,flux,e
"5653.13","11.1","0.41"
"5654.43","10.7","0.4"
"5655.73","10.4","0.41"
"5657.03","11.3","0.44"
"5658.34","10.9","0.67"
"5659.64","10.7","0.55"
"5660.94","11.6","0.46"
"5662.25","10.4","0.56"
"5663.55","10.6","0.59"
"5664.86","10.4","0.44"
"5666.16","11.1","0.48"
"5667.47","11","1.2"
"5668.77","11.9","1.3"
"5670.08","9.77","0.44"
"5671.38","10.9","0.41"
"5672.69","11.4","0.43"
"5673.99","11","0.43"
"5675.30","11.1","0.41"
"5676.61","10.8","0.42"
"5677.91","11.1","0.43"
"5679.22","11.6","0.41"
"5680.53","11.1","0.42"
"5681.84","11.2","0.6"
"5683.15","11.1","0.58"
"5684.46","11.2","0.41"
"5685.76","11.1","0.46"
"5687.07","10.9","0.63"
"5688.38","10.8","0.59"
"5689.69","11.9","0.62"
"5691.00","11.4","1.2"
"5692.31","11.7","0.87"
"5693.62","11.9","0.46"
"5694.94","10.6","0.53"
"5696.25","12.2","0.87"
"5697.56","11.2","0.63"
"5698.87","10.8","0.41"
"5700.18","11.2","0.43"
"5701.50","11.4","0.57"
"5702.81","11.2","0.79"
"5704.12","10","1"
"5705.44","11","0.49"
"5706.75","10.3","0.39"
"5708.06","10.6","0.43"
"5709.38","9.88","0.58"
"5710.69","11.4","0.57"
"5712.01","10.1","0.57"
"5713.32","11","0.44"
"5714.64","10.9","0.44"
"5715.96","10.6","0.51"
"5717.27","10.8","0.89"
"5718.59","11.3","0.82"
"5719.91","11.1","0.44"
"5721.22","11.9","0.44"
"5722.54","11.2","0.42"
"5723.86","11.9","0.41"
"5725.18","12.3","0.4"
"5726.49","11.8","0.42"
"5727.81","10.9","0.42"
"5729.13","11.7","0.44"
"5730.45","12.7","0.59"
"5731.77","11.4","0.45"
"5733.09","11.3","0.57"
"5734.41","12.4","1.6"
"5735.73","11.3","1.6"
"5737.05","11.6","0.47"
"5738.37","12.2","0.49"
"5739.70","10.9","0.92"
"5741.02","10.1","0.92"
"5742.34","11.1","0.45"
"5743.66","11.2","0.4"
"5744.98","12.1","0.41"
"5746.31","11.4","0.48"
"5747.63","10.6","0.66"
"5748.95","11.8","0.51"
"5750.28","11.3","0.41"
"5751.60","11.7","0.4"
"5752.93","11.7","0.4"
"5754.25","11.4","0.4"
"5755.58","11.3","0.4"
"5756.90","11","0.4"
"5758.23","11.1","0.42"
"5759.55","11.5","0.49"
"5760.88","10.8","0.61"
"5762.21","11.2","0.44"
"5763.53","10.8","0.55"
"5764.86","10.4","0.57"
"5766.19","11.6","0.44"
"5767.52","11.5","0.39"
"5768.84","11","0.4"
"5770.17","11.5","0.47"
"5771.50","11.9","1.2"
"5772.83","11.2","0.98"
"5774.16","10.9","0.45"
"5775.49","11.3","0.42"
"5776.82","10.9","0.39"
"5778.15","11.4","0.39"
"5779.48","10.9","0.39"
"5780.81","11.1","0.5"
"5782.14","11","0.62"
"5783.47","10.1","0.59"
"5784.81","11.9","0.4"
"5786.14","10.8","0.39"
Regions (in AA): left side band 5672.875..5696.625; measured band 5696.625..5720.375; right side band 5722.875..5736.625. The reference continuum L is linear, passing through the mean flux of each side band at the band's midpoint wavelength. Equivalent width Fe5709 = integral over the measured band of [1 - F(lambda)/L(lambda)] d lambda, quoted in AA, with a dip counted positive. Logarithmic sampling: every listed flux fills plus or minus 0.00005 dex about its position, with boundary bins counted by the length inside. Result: 1.4 AA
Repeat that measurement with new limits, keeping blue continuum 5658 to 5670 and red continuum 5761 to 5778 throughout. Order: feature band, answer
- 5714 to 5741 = -1.0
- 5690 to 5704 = -0.4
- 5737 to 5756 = -0.4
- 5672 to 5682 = -0.2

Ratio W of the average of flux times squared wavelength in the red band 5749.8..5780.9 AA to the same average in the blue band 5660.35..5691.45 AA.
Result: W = 1.05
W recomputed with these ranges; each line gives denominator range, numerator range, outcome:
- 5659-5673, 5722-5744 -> 1.09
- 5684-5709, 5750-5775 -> 1.04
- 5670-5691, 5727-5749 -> 1.05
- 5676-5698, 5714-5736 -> 1.03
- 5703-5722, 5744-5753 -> 1.08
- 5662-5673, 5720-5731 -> 1.11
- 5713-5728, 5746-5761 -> 1.01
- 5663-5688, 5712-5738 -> 1.06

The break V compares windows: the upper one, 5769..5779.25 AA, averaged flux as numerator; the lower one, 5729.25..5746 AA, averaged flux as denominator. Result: 1.0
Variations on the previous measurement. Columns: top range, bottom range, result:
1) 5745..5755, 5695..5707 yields 1.04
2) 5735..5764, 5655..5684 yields 1.03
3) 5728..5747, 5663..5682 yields 1.05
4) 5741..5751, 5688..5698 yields 0.98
